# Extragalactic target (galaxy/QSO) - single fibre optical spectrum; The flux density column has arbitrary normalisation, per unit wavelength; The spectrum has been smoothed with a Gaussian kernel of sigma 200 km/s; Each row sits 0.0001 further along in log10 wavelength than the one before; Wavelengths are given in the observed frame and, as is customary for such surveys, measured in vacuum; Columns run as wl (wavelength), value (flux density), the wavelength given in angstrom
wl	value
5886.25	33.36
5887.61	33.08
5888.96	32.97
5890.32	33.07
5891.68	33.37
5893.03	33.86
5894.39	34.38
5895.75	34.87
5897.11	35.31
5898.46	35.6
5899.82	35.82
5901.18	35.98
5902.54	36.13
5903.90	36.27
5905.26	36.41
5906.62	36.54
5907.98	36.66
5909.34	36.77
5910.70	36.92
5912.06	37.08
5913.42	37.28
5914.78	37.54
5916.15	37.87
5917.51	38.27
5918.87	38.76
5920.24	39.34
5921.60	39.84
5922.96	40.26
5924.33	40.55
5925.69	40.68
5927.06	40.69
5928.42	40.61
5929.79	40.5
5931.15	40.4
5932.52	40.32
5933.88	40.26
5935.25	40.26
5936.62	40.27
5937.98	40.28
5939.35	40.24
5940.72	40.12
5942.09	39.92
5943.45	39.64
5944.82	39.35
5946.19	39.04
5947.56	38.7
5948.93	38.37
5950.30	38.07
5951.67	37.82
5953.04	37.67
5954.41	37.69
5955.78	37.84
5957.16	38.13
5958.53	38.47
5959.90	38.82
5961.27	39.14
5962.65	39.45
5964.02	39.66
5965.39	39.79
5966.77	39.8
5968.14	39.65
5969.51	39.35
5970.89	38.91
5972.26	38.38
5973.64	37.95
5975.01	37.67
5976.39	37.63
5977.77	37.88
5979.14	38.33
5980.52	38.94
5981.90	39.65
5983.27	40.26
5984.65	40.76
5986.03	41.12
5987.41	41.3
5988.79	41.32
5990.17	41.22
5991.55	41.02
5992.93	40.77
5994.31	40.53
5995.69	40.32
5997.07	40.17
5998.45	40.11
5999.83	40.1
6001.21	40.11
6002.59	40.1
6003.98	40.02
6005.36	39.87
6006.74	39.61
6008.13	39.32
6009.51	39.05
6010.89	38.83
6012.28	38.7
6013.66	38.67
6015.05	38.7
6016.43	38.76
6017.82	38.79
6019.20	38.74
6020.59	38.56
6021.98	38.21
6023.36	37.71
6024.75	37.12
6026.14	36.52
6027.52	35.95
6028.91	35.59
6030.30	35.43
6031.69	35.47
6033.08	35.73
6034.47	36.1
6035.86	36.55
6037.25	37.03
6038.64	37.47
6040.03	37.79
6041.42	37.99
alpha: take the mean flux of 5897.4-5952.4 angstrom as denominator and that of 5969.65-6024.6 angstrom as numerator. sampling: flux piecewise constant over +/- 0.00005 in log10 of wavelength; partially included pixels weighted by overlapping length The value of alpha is 1.0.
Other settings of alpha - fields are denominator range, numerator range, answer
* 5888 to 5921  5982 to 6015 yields 1.11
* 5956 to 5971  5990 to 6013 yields 1.02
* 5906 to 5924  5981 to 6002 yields 1.07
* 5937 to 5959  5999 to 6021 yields 1.01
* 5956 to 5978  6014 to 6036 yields 0.96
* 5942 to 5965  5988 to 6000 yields 1.05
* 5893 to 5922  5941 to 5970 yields 1.06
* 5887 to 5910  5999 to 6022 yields 1.12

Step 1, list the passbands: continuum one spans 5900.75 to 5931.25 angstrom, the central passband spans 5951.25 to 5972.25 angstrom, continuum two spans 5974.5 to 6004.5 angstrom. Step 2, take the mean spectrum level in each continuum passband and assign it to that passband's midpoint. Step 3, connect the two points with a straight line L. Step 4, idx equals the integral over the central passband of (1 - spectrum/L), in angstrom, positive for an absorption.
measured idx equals 0.28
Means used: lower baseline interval 38.3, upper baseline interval 40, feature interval 38.8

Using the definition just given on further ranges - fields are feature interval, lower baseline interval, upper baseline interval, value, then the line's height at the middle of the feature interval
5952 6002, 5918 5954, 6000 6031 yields -0.5 angstrom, 39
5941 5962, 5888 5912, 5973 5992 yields -0.3 angstrom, 38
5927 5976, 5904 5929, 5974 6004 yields -0.1 angstrom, 39.1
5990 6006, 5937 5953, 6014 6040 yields -1.0 angstrom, 37.9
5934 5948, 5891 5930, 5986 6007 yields -0.5 angstrom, 38.5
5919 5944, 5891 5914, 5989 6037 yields -2.5 angstrom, 36.6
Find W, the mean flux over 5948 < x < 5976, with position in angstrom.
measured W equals 38.6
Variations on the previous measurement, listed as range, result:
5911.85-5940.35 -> 39.6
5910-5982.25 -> 39.1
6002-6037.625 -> 37.9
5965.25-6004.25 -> 39.8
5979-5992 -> 40.4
